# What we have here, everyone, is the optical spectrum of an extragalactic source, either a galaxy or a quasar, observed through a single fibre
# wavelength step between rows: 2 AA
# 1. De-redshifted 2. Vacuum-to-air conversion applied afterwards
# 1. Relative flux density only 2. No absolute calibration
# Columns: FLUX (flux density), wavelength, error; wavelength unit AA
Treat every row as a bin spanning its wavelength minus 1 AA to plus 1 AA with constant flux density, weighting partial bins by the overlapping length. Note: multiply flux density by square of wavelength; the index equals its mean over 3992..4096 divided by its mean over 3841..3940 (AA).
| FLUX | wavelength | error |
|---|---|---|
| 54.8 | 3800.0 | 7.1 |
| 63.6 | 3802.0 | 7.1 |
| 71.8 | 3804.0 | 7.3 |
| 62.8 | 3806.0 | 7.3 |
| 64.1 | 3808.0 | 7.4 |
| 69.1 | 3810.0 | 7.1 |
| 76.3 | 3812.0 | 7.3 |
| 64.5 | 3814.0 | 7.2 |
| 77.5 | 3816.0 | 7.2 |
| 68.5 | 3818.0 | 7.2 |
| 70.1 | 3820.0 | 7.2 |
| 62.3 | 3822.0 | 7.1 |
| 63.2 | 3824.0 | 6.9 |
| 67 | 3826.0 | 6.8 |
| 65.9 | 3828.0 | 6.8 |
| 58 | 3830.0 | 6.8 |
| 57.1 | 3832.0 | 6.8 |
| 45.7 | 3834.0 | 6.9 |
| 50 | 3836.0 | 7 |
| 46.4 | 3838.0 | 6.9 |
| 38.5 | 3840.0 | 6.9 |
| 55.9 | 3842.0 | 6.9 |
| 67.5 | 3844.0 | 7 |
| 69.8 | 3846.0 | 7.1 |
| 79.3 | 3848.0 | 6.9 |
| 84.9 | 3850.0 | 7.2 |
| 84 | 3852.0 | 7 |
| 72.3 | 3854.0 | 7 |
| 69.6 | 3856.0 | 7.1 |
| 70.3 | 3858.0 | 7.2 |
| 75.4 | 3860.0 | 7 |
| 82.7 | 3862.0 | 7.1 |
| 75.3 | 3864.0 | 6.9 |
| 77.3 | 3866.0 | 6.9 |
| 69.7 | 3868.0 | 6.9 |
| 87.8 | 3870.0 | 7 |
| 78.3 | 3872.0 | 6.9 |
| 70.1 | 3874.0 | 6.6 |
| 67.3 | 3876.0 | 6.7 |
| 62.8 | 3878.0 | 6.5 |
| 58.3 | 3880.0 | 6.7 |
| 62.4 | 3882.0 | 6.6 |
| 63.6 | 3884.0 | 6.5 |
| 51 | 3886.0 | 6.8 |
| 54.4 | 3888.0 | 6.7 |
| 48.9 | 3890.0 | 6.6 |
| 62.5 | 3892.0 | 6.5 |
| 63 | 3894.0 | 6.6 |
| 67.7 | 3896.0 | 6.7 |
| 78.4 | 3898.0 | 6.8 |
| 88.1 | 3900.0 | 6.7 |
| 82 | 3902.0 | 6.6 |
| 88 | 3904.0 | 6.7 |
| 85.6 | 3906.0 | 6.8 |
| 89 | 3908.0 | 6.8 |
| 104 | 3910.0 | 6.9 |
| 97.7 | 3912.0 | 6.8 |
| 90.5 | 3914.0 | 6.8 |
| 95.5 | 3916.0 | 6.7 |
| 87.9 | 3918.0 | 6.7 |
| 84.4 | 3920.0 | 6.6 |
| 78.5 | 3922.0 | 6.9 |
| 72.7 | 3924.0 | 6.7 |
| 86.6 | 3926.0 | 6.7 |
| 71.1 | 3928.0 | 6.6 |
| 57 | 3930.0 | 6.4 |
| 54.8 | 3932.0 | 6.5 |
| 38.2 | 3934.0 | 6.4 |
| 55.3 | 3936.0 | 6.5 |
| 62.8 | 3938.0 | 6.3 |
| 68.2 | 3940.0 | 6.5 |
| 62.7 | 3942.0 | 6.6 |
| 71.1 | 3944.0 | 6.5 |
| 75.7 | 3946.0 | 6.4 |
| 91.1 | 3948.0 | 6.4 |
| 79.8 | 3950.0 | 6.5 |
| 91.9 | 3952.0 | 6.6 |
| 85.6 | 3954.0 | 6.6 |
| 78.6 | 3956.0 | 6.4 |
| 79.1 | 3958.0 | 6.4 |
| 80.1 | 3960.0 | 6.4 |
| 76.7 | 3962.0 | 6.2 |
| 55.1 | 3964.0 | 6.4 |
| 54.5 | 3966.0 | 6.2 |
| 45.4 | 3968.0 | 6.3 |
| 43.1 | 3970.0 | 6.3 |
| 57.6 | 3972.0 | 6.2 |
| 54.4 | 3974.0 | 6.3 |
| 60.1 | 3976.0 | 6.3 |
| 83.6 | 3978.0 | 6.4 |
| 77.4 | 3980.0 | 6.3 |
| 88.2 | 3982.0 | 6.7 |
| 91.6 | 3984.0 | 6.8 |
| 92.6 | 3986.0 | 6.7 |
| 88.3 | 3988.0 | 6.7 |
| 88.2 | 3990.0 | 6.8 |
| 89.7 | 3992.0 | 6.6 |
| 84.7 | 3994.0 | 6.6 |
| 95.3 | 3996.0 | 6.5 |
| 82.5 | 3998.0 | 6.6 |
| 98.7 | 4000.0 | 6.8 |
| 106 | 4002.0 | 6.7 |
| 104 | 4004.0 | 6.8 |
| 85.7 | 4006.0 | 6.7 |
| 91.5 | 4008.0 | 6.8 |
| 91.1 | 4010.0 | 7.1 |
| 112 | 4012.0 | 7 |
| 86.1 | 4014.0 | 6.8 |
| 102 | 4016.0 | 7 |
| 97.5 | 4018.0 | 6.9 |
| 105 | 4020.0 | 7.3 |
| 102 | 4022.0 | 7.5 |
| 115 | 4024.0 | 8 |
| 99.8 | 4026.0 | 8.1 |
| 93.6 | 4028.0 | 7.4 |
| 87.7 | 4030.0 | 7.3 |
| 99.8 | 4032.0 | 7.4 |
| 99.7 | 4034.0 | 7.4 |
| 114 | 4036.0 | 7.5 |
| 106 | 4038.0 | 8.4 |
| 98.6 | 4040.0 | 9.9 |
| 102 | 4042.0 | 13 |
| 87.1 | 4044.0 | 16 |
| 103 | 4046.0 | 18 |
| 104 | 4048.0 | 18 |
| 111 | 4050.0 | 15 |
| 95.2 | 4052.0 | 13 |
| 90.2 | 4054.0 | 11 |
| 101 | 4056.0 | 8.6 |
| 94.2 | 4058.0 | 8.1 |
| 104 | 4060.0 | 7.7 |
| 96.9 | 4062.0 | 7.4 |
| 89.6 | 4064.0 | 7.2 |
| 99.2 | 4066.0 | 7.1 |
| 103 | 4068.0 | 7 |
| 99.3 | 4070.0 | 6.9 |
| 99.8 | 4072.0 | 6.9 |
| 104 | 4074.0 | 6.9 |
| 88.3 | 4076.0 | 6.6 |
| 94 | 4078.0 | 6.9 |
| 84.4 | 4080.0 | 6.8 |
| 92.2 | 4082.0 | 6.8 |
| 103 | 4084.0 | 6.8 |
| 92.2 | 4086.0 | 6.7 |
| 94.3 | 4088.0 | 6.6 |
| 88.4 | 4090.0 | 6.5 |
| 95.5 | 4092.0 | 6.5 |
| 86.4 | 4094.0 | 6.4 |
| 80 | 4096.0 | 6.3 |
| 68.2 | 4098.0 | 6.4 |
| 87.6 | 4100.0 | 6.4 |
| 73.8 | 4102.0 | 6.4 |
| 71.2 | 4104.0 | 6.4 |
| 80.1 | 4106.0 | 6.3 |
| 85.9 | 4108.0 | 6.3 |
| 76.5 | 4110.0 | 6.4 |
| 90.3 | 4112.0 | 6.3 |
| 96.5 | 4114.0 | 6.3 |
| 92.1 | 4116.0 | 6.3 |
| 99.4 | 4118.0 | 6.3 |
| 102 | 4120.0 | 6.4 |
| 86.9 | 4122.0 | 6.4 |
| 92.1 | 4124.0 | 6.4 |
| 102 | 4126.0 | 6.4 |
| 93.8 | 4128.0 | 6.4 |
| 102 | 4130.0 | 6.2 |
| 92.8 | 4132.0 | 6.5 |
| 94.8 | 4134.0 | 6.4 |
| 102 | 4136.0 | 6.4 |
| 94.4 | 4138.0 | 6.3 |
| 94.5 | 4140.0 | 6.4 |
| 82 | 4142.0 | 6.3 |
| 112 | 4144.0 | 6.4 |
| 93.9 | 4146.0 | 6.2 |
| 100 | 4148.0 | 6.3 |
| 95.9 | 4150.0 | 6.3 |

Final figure 1.44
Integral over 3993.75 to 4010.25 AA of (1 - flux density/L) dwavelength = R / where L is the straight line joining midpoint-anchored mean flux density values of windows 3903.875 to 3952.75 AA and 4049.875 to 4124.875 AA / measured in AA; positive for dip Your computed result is -1.93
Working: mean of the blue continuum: 77.3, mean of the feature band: 93.8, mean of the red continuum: 91.6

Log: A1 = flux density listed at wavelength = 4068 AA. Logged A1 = 103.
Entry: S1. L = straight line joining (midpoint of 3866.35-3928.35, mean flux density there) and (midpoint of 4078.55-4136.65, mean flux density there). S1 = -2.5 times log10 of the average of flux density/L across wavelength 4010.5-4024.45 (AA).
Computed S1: -0.21 mag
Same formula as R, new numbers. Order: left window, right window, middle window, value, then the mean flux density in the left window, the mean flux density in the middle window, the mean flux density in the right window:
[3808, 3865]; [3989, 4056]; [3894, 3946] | 2.5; 66.6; 76.4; 97.9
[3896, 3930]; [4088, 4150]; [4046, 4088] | -3.8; 84.8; 97.3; 90.7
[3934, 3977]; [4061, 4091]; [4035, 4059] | -3.3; 67.3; 101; 95.2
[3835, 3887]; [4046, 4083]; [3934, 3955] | 2.0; 68.1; 72.7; 97.4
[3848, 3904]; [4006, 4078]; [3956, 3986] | 6.3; 71.1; 68.8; 99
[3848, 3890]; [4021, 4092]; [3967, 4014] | 2.9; 70.6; 83.2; 98.1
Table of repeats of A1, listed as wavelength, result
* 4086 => 92.2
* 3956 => 78.6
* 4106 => 80.1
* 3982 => 88.2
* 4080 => 84.4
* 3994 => 84.7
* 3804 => 71.8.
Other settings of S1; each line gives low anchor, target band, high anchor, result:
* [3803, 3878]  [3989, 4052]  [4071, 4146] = -0.173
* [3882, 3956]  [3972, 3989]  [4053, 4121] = 0.034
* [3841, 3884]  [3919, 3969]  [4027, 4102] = 0.161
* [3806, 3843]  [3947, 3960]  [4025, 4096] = -0.044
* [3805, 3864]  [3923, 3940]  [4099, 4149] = 0.193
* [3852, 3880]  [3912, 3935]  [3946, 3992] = -0.014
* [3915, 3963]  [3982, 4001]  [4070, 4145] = -0.133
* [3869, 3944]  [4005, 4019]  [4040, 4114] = -0.126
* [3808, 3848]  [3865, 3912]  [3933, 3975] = -0.129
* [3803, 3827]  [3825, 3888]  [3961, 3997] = 0.050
